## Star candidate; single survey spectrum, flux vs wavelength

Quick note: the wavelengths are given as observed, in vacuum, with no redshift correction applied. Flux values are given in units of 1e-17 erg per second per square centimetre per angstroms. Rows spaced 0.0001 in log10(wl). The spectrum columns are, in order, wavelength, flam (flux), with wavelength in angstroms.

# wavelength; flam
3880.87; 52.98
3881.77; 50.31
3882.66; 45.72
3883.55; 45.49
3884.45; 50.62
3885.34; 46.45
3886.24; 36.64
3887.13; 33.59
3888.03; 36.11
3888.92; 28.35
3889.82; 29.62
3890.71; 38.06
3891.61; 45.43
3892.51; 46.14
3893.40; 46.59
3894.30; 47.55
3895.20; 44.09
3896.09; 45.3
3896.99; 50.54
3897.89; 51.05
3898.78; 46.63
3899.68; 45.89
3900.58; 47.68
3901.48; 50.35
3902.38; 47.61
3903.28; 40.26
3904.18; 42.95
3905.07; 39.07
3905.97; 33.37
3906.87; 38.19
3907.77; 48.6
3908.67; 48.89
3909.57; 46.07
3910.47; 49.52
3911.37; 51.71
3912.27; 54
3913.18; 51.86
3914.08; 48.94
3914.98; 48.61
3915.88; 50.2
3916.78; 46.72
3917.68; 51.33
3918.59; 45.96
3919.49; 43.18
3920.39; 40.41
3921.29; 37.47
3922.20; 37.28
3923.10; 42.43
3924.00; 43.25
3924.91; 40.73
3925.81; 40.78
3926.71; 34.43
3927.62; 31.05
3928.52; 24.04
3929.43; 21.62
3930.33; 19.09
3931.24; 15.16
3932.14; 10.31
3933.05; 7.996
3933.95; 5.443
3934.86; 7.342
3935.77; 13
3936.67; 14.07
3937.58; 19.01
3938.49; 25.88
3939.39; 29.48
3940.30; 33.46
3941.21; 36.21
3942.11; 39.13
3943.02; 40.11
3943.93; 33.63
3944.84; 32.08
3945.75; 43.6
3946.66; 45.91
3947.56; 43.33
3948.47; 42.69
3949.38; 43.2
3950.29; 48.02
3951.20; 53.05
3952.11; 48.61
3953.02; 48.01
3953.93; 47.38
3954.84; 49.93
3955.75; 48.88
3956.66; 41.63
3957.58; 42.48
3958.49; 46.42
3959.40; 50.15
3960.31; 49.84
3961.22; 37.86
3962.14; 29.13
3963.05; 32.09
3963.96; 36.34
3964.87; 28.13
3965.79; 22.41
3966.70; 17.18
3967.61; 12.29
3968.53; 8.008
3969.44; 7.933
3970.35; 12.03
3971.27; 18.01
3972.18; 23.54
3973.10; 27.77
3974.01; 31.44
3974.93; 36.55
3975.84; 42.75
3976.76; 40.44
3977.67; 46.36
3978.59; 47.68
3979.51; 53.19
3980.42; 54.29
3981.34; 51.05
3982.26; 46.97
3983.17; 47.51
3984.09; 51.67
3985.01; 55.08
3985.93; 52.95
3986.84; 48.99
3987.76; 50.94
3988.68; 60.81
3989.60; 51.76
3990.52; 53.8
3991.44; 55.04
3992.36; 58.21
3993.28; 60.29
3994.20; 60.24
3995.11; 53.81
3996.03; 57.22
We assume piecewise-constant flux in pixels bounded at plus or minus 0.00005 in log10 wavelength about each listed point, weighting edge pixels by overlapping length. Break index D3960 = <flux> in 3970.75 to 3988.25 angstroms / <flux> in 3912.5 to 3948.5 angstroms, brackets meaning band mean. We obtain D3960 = 1.30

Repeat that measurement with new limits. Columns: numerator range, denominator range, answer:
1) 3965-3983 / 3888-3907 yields 0.74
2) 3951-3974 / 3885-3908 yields 0.78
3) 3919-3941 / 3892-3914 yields 0.57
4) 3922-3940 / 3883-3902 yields 0.55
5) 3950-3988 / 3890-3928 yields 0.87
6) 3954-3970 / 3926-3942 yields 1.57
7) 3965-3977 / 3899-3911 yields 0.51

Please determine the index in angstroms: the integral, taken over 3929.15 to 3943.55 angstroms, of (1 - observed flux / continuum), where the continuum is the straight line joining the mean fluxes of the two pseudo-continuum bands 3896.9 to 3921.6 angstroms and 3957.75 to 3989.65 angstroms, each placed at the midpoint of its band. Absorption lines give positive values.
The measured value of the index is 7.2 angstroms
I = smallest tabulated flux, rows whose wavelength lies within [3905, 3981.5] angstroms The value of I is 5.443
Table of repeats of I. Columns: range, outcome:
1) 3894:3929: 24.04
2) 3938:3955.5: 25.88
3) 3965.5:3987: 7.933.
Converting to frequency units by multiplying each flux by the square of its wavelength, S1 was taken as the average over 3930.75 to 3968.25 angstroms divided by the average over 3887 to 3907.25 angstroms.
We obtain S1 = 0.81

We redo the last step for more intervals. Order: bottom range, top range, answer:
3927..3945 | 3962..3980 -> 1.28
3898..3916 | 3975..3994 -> 1.15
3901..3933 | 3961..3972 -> 0.55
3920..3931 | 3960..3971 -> 0.72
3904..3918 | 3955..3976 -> 0.67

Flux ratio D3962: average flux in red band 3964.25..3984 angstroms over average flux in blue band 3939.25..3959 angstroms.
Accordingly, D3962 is 0.76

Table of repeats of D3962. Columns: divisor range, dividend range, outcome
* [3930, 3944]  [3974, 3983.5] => 2.13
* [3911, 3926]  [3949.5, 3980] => 0.79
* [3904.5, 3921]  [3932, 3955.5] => 0.72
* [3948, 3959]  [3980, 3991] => 1.12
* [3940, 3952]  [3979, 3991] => 1.26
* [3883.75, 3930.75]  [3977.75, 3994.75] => 1.25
